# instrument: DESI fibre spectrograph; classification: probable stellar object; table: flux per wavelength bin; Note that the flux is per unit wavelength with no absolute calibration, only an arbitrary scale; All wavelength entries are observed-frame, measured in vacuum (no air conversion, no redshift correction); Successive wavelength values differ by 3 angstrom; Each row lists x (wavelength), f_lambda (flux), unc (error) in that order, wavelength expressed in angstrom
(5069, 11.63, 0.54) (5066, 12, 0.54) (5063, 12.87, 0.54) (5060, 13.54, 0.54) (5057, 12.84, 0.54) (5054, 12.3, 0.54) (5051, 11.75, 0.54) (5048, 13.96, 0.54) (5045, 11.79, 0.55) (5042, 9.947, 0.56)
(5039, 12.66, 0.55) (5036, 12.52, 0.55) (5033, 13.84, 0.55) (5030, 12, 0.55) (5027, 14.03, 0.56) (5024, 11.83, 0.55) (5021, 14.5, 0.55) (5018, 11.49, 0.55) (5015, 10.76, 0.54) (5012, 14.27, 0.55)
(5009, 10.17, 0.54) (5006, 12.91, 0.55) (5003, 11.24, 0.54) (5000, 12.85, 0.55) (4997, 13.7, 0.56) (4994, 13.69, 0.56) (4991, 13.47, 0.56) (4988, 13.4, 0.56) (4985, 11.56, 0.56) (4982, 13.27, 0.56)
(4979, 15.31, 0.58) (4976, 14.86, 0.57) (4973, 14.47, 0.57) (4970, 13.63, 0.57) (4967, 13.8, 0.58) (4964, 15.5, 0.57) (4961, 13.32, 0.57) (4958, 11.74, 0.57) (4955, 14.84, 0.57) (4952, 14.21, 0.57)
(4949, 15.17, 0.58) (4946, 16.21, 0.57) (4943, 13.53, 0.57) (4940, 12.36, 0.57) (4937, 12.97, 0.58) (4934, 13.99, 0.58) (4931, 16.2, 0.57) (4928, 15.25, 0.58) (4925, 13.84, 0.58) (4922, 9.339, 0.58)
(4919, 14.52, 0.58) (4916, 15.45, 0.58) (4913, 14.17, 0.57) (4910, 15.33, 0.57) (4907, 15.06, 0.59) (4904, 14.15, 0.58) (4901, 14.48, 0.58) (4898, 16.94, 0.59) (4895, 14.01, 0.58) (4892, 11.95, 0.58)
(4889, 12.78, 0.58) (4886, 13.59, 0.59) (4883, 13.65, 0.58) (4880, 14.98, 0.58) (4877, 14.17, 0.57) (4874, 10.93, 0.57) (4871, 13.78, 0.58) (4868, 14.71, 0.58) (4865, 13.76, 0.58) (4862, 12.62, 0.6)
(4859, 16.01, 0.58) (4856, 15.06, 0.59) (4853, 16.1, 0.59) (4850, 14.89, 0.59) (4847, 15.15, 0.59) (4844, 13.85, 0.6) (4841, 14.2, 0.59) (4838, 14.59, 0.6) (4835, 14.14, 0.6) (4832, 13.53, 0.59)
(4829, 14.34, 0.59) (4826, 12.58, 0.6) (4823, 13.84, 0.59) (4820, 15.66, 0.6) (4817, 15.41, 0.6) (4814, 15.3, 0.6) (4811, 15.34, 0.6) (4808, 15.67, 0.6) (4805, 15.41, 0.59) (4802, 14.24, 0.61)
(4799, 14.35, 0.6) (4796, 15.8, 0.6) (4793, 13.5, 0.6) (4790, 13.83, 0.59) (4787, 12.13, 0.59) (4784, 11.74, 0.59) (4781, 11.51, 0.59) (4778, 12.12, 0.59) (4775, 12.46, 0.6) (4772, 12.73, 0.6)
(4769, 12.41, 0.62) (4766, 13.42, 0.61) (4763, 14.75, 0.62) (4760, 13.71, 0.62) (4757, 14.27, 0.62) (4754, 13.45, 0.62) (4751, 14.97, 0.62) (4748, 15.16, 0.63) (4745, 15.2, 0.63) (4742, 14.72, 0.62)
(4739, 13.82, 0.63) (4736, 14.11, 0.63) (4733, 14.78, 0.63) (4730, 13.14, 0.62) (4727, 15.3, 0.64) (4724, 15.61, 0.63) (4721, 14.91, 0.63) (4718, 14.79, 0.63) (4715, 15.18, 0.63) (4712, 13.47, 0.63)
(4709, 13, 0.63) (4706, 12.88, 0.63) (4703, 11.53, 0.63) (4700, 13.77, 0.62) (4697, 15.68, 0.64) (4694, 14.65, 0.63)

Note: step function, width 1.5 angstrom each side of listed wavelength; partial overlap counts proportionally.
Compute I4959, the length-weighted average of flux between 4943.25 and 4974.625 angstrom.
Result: 14.3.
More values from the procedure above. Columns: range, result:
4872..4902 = 13.7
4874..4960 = 14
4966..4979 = 14.3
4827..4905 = 14.2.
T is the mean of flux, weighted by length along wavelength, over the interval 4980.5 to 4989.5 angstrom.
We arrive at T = 12.7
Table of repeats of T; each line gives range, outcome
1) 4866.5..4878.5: 13.4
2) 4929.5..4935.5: 15.1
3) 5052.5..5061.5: 12.9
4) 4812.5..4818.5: 15.4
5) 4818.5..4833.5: 14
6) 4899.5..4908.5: 14.6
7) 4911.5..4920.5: 14.7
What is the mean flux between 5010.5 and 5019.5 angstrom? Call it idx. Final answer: 12.2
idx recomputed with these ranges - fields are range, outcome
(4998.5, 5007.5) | 12.3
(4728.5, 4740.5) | 14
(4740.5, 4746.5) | 15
